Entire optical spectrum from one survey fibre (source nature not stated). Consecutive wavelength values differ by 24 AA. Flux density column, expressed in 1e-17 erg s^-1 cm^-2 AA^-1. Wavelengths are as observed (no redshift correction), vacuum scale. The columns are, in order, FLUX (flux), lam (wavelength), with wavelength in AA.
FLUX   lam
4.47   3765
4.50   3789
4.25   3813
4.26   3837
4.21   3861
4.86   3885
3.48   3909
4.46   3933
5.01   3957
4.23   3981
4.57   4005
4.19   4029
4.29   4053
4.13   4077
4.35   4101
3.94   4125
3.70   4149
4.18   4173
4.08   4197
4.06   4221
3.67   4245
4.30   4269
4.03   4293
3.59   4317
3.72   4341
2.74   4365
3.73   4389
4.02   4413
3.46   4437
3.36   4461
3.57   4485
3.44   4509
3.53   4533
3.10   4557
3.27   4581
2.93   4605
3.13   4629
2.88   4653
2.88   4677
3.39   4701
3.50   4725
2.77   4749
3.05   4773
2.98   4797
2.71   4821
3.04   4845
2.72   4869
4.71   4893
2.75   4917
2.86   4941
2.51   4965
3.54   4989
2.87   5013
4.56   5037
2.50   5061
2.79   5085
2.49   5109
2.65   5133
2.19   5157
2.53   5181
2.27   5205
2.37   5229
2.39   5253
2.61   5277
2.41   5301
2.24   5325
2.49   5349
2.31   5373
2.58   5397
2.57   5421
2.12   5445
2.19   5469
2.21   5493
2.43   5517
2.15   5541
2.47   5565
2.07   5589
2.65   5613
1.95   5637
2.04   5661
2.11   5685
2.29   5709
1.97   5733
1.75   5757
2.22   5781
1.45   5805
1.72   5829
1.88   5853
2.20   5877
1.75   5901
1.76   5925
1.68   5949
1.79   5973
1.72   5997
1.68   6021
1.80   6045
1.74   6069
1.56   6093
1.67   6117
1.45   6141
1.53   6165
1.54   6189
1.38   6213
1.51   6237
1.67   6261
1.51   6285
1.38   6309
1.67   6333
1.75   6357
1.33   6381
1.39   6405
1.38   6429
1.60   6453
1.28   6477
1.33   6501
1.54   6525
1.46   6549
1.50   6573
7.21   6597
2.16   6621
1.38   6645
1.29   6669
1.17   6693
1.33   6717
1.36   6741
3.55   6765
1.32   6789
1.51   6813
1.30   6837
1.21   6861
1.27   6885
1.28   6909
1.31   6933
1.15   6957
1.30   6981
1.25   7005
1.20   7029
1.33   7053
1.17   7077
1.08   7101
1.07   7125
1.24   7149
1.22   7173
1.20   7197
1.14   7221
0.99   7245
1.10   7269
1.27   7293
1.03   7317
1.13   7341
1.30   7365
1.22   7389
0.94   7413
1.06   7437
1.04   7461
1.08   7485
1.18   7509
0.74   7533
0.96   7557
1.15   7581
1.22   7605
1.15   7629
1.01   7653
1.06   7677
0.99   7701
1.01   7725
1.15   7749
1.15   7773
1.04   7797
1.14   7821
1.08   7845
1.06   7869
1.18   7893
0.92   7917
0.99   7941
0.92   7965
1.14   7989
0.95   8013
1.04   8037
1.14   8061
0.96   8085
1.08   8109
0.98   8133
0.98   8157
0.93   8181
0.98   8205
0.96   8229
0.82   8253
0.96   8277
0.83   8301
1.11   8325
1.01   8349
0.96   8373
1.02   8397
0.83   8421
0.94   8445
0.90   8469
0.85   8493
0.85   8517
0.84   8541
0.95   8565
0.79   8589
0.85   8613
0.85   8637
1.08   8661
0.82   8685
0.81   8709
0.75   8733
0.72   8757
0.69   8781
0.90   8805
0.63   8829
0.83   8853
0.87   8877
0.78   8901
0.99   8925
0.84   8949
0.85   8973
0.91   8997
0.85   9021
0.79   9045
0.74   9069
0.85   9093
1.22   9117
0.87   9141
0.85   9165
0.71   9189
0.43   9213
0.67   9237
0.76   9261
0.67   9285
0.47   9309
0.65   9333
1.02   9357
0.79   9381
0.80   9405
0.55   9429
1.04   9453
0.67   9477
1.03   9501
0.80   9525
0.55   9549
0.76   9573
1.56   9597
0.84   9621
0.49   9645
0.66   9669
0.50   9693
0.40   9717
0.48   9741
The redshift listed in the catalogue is 0.006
